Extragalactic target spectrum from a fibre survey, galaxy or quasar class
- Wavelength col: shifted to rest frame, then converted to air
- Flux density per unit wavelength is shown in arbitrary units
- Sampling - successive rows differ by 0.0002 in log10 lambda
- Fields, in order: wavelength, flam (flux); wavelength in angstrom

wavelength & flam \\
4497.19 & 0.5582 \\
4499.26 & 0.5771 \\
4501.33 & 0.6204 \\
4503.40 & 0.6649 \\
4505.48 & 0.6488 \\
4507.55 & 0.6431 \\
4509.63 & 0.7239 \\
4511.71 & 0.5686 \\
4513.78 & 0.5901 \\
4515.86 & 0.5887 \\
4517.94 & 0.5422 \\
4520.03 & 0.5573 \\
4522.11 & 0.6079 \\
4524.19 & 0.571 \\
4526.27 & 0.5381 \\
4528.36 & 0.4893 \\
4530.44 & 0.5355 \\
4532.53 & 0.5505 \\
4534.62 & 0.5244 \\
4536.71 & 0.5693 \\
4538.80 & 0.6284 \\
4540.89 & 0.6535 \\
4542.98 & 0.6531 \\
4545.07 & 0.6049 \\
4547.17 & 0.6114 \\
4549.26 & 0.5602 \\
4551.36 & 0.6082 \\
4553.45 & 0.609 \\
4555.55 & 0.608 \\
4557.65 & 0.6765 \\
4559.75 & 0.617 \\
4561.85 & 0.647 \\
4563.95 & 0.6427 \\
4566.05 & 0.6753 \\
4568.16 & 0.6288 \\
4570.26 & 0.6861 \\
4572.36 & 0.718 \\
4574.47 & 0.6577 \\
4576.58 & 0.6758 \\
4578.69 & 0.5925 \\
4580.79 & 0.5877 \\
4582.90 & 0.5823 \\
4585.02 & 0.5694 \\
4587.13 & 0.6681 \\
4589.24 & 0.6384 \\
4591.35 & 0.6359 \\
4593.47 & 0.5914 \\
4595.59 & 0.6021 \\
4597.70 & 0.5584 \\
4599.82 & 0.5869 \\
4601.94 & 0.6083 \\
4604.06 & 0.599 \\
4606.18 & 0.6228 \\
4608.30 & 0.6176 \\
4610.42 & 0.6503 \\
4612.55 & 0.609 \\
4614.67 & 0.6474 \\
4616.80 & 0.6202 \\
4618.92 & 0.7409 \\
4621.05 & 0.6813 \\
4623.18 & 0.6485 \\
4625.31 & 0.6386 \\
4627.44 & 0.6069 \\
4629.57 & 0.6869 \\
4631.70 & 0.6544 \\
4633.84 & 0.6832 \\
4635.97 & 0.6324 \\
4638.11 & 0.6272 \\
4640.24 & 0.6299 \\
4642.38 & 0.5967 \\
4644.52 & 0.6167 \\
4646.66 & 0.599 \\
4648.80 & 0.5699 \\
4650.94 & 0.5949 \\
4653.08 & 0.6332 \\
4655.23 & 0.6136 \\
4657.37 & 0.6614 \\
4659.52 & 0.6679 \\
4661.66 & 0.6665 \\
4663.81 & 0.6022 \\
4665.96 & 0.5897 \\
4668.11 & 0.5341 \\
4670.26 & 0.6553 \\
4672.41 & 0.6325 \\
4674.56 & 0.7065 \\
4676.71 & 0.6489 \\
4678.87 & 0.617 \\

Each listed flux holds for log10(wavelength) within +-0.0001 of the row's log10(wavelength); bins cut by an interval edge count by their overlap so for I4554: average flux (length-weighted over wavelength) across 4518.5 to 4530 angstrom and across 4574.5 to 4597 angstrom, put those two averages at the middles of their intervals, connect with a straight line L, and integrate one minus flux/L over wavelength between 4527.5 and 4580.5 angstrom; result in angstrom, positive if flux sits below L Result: -3.1 angstrom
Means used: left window 0.551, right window 0.615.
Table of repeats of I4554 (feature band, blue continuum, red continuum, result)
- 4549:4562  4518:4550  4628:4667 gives -0.74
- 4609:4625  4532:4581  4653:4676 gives -0.64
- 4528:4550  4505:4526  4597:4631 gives 0.92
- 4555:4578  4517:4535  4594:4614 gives -3.17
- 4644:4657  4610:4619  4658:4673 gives 0.44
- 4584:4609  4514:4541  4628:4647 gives 0.05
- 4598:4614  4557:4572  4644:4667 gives 0.69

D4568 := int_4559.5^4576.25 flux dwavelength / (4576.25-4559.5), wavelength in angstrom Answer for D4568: 0.662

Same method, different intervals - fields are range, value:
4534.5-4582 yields 0.63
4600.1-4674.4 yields 0.631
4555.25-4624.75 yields 0.633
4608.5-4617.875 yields 0.631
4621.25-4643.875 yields 0.642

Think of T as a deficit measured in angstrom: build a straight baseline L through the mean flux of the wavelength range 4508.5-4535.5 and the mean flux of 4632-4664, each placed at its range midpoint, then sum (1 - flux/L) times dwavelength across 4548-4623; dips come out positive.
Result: -3.9 angstrom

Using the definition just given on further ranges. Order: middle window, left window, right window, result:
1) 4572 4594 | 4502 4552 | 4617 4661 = -0.39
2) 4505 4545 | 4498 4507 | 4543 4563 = 2.25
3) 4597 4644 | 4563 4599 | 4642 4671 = -0.97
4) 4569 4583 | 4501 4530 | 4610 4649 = -0.63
